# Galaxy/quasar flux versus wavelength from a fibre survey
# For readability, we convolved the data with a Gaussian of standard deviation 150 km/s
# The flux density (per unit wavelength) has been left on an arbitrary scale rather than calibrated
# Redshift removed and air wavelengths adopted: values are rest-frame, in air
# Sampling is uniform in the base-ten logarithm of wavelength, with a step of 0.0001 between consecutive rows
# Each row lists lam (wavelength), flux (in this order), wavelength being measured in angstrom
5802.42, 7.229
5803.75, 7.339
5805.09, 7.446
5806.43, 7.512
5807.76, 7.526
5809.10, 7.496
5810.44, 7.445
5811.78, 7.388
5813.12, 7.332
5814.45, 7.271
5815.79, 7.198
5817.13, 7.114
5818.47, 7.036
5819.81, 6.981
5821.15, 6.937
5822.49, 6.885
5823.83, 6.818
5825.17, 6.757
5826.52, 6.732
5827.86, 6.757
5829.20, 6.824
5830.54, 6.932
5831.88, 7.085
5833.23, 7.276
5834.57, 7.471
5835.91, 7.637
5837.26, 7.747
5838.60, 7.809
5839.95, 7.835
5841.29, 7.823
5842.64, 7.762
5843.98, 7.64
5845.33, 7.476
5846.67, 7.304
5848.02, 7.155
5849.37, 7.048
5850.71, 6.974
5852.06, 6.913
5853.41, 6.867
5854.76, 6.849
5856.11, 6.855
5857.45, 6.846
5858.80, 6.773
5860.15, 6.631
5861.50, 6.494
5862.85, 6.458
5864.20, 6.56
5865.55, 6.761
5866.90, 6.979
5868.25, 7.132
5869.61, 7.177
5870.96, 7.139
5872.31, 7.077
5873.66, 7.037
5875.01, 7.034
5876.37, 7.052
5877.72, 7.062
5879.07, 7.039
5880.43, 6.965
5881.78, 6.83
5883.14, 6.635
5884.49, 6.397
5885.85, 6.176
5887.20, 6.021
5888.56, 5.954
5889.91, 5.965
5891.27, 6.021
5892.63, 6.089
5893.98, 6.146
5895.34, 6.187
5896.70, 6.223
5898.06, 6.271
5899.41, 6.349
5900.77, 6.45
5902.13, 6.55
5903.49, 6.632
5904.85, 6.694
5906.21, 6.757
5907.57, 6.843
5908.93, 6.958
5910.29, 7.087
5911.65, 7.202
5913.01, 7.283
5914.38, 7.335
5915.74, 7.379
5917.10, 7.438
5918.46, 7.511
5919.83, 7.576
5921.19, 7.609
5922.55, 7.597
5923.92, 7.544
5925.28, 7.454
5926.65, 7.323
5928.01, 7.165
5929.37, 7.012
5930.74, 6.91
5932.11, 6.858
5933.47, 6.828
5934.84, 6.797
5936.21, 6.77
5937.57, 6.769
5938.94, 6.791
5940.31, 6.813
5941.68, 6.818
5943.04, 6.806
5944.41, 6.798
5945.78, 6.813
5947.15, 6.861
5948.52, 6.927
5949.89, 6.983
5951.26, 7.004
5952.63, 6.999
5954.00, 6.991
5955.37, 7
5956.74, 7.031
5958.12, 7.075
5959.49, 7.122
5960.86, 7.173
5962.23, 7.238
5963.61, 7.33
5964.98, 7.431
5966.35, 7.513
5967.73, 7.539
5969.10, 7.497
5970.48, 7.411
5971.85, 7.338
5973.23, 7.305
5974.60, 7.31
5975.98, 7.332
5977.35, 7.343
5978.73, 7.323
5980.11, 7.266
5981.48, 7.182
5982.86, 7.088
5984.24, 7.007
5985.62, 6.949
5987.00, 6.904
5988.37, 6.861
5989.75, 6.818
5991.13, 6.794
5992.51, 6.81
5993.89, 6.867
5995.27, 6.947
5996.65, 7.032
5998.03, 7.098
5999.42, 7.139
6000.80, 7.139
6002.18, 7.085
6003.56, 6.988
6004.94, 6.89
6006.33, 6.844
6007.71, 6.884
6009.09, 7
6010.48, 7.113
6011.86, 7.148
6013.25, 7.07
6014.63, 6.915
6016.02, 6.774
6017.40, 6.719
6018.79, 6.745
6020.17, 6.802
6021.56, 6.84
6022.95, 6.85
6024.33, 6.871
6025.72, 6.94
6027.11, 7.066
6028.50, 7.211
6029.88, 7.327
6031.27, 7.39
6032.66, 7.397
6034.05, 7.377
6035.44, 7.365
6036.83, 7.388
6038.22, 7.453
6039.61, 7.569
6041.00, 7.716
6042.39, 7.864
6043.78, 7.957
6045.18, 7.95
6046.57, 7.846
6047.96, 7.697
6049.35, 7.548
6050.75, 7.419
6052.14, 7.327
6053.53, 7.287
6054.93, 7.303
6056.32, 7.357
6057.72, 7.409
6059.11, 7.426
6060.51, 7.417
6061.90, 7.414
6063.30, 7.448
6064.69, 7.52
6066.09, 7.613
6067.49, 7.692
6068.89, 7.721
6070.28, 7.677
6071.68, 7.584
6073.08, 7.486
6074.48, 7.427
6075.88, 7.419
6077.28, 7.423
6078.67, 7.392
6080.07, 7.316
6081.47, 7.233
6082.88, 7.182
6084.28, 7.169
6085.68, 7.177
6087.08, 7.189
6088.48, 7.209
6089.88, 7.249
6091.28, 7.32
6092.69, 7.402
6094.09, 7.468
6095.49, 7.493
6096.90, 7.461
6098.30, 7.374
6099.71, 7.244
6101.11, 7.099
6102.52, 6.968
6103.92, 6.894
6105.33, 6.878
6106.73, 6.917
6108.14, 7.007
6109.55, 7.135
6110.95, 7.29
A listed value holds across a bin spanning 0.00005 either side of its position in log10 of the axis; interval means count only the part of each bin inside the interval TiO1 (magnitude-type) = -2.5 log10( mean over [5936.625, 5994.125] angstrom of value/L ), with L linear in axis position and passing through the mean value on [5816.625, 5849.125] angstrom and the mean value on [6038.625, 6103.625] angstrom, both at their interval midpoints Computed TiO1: 0.04 mag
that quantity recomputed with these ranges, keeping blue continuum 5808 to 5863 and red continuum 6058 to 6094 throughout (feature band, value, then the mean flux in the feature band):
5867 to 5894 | 0.08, 6.67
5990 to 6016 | 0.05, 6.98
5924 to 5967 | 0.04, 7.02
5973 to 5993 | 0.03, 7.09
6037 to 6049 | -0.05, 7.74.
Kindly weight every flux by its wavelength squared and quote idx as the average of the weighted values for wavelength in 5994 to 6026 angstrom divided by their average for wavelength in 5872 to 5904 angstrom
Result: 1.11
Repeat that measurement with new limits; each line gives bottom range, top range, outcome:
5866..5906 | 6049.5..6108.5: 1.19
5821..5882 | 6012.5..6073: 1.11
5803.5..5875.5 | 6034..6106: 1.12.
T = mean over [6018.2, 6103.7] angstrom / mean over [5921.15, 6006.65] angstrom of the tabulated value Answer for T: 1.04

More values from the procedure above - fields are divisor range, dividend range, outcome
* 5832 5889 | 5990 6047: 1.02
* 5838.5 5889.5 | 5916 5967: 1.02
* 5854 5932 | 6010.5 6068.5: 1.07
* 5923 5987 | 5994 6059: 1.02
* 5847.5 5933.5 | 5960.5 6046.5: 1.05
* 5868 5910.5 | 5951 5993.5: 1.08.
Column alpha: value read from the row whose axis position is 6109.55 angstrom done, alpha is 7.135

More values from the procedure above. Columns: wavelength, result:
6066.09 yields 7.613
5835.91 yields 7.637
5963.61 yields 7.33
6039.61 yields 7.569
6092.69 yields 7.402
